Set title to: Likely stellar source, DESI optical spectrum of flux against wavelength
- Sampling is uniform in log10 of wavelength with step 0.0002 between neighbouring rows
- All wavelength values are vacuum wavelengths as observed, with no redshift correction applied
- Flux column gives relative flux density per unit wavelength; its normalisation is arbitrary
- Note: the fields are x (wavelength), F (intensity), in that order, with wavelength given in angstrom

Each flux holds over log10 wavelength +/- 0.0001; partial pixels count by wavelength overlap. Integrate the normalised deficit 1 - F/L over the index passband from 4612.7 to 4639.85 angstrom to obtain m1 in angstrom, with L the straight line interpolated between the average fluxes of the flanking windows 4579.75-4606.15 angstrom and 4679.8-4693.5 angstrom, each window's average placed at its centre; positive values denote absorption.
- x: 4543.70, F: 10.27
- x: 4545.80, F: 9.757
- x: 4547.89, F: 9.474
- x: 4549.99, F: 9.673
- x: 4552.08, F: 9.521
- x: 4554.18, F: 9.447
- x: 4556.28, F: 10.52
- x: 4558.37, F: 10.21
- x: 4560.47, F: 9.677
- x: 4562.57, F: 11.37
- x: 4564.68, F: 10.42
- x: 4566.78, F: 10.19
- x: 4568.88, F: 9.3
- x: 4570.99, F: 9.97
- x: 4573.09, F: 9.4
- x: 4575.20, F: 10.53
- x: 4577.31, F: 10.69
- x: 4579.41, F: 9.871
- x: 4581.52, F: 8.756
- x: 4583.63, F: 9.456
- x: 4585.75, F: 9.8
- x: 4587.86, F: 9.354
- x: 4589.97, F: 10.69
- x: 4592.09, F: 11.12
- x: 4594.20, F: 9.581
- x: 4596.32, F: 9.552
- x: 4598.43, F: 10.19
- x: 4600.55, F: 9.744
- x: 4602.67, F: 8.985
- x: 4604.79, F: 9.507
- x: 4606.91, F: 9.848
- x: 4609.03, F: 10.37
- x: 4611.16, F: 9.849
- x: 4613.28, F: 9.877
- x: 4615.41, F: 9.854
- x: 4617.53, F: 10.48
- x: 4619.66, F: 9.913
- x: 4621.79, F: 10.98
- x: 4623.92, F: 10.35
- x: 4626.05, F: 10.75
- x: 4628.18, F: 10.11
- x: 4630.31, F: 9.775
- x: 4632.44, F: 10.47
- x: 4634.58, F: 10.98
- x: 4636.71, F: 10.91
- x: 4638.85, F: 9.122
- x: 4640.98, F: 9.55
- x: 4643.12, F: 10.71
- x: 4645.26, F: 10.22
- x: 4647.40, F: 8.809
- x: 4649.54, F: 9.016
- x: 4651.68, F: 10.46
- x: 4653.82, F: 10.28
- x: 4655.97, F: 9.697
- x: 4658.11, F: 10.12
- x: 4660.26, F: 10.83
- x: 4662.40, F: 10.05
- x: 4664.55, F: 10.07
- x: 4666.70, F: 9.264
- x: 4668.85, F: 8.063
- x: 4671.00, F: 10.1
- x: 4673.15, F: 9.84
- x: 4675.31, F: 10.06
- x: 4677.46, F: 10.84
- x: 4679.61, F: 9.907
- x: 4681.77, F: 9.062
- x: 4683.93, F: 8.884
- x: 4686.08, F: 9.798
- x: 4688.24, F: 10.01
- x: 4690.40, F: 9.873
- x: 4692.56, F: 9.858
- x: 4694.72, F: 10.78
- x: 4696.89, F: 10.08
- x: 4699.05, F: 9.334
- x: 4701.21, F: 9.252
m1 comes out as -1.7 angstrom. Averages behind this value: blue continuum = 9.73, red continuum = 9.6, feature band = 10.3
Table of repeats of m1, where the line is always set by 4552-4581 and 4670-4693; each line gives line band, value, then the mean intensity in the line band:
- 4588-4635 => -0.6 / 10.1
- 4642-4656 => 0.0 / 9.89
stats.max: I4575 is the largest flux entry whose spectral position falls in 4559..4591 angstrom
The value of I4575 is 11.37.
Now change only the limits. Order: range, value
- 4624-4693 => 10.98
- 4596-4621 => 10.48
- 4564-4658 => 11.12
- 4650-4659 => 10.46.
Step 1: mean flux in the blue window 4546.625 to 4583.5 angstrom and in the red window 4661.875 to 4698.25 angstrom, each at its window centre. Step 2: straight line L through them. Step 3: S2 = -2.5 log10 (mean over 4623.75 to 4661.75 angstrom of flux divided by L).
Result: -0.03 mag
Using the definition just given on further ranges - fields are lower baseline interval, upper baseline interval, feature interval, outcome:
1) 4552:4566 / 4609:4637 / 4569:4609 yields 0.046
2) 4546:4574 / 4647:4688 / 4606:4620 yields -0.020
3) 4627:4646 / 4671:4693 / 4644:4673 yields 0.027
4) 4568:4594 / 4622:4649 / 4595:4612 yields 0.028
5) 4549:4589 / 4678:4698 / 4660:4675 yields 0.016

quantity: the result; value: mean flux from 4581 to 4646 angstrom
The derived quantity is 10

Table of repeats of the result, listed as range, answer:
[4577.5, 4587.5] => 9.57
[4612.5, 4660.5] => 10.1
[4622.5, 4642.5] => 10.2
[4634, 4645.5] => 10.2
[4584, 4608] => 9.84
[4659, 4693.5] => 9.78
